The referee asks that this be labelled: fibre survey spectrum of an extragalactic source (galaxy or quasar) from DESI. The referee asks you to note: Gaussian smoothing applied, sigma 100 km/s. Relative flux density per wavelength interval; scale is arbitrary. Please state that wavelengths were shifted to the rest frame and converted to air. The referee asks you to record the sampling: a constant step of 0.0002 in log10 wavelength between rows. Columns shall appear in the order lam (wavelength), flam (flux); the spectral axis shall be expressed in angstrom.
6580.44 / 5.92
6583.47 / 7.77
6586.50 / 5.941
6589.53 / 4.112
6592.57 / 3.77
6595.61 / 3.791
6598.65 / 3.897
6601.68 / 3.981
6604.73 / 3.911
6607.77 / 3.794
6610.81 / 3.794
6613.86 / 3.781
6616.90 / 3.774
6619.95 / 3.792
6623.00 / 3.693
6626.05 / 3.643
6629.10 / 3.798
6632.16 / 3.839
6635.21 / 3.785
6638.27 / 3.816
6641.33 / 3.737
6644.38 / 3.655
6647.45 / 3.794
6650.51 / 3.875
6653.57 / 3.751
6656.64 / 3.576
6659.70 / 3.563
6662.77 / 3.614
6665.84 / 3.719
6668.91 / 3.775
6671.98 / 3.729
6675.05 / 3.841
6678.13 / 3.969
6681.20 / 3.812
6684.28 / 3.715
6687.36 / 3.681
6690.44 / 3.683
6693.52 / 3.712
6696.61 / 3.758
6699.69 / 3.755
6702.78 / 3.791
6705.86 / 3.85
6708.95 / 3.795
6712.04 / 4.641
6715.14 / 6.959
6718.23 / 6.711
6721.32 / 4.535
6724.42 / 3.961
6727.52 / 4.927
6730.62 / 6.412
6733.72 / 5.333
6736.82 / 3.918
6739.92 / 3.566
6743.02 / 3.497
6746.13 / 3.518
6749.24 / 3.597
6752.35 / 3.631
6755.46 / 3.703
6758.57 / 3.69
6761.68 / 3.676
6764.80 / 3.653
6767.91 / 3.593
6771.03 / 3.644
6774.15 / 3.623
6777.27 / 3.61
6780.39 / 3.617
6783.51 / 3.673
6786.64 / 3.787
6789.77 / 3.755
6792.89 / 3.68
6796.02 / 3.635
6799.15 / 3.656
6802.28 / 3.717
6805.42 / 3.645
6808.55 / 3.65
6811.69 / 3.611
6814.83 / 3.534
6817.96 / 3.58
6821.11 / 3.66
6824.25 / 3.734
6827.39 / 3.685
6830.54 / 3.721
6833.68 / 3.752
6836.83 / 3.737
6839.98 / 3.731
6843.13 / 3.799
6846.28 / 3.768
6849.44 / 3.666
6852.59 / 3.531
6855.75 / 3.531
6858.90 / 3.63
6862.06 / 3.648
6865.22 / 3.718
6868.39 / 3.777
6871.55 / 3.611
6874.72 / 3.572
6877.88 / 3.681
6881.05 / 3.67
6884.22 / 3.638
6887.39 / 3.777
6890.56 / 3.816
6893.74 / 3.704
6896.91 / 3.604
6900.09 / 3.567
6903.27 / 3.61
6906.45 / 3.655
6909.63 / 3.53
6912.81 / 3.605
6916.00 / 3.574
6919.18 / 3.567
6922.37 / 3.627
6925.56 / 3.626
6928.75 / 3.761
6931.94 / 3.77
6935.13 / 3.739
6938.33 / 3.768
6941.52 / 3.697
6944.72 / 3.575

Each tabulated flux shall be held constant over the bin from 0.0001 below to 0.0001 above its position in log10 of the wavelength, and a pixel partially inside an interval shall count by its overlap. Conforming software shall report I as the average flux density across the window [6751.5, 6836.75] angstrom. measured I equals 3.67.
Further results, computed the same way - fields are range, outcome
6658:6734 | 4.27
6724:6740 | 4.84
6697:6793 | 4.13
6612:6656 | 3.76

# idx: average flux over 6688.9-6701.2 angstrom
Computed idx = 3.73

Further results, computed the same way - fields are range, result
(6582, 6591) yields 5.95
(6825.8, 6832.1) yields 3.7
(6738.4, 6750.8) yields 3.54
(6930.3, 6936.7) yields 3.76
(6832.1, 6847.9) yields 3.76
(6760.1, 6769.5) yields 3.64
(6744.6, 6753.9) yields 3.58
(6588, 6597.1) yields 3.89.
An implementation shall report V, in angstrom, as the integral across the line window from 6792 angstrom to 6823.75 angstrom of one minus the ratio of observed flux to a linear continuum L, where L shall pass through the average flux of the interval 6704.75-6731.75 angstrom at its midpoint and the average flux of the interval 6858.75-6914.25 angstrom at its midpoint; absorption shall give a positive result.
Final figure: 5.0 angstrom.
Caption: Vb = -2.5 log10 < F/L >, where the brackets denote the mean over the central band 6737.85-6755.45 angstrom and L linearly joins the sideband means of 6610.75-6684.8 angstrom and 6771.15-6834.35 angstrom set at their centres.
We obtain 0.03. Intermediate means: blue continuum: 3.75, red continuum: 3.66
